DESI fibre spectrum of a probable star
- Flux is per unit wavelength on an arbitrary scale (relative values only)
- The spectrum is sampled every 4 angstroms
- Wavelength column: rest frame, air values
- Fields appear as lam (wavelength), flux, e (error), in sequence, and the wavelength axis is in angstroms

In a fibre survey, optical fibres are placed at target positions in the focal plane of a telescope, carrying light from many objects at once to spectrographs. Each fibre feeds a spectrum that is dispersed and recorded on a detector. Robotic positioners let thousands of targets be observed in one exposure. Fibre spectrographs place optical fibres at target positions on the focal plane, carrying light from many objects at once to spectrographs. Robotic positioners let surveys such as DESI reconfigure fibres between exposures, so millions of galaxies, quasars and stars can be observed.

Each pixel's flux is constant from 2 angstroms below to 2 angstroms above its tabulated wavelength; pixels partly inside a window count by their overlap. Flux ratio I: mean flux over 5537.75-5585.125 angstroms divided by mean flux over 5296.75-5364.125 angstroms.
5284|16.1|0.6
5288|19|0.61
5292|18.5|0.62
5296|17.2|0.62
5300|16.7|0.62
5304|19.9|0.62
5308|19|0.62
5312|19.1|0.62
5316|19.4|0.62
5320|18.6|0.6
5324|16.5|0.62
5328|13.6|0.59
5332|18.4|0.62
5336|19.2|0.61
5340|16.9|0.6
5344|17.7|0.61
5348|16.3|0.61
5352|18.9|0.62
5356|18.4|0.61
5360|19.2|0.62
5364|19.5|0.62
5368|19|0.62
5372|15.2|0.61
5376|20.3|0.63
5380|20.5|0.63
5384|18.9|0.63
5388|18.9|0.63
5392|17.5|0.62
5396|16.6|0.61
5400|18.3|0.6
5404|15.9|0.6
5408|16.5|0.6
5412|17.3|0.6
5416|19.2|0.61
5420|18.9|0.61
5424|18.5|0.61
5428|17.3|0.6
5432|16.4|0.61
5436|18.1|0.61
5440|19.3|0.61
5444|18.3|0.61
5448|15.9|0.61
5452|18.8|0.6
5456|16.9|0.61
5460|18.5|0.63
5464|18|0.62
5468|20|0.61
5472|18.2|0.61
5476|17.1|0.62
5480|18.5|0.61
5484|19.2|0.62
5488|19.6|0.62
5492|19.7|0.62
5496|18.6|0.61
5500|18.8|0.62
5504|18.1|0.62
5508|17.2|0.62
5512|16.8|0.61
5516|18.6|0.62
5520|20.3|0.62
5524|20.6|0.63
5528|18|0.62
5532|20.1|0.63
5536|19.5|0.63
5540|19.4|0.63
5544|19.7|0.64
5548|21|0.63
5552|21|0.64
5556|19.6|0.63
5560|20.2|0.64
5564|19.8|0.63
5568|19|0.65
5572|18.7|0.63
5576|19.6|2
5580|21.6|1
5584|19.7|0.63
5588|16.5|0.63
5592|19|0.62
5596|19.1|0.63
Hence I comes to 1.1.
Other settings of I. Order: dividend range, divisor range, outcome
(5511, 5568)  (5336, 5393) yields 1.07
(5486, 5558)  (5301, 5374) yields 1.07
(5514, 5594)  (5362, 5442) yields 1.08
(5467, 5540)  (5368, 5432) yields 1.05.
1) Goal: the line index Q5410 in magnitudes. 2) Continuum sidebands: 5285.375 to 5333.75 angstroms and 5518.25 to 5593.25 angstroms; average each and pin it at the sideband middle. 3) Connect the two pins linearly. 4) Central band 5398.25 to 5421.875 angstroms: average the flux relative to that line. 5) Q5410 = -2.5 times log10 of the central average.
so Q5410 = 0.06 mag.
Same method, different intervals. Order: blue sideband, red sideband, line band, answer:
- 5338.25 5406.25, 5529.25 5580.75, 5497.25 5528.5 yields 0.051 mag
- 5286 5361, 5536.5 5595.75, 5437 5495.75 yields 0.031 mag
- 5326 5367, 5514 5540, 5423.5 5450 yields 0.062 mag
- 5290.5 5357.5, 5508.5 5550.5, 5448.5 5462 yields 0.059 mag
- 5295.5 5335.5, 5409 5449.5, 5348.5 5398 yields -0.035 mag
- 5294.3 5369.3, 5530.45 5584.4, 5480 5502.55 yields 0.016 mag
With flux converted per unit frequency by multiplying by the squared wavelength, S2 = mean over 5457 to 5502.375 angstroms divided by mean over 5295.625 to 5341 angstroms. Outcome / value 1.1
